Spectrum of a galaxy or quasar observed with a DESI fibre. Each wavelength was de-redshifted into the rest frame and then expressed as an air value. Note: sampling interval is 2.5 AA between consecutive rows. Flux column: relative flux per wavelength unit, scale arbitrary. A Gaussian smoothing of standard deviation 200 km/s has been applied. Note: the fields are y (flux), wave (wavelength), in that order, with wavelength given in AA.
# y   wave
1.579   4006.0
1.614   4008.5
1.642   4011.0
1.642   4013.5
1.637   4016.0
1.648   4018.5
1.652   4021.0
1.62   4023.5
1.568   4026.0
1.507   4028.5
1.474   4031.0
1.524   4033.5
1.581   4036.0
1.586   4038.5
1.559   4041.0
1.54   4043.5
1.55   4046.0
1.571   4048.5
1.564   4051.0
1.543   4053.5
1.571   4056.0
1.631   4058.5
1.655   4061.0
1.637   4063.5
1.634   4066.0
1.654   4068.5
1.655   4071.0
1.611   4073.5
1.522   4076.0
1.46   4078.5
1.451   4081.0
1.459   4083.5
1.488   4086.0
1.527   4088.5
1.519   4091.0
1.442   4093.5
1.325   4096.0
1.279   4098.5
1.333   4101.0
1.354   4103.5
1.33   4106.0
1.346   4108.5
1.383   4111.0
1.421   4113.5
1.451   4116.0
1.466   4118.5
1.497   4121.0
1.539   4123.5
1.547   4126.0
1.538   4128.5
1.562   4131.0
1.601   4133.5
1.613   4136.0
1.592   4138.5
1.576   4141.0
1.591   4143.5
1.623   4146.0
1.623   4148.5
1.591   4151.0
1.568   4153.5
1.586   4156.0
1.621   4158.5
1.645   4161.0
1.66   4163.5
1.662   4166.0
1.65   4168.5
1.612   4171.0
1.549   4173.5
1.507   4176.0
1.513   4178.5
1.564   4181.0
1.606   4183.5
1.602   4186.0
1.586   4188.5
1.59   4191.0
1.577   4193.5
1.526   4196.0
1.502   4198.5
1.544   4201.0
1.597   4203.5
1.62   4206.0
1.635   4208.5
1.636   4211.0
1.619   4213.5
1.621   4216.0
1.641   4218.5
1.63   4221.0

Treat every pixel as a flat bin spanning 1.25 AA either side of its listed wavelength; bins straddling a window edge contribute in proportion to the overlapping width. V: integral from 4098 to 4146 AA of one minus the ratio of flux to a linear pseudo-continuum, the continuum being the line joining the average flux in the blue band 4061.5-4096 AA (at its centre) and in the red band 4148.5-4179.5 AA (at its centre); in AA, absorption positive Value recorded 2.68 AA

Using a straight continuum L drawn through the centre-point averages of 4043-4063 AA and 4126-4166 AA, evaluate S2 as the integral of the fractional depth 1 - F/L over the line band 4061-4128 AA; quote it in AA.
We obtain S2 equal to 4.69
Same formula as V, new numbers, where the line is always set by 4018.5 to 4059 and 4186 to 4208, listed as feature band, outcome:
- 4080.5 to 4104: 2.2 AA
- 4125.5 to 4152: -0.3 AA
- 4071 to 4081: 0.2 AA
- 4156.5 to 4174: -0.7 AA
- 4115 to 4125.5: 0.5 AA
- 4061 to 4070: -0.4 AA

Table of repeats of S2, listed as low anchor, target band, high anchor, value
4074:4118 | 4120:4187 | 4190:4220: -3.35 AA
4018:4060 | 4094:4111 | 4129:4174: 2.71 AA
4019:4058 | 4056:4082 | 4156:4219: -0.35 AA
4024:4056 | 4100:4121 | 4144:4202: 2.37 AA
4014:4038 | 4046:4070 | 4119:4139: -0.47 AA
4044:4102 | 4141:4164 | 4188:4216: -0.66 AA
